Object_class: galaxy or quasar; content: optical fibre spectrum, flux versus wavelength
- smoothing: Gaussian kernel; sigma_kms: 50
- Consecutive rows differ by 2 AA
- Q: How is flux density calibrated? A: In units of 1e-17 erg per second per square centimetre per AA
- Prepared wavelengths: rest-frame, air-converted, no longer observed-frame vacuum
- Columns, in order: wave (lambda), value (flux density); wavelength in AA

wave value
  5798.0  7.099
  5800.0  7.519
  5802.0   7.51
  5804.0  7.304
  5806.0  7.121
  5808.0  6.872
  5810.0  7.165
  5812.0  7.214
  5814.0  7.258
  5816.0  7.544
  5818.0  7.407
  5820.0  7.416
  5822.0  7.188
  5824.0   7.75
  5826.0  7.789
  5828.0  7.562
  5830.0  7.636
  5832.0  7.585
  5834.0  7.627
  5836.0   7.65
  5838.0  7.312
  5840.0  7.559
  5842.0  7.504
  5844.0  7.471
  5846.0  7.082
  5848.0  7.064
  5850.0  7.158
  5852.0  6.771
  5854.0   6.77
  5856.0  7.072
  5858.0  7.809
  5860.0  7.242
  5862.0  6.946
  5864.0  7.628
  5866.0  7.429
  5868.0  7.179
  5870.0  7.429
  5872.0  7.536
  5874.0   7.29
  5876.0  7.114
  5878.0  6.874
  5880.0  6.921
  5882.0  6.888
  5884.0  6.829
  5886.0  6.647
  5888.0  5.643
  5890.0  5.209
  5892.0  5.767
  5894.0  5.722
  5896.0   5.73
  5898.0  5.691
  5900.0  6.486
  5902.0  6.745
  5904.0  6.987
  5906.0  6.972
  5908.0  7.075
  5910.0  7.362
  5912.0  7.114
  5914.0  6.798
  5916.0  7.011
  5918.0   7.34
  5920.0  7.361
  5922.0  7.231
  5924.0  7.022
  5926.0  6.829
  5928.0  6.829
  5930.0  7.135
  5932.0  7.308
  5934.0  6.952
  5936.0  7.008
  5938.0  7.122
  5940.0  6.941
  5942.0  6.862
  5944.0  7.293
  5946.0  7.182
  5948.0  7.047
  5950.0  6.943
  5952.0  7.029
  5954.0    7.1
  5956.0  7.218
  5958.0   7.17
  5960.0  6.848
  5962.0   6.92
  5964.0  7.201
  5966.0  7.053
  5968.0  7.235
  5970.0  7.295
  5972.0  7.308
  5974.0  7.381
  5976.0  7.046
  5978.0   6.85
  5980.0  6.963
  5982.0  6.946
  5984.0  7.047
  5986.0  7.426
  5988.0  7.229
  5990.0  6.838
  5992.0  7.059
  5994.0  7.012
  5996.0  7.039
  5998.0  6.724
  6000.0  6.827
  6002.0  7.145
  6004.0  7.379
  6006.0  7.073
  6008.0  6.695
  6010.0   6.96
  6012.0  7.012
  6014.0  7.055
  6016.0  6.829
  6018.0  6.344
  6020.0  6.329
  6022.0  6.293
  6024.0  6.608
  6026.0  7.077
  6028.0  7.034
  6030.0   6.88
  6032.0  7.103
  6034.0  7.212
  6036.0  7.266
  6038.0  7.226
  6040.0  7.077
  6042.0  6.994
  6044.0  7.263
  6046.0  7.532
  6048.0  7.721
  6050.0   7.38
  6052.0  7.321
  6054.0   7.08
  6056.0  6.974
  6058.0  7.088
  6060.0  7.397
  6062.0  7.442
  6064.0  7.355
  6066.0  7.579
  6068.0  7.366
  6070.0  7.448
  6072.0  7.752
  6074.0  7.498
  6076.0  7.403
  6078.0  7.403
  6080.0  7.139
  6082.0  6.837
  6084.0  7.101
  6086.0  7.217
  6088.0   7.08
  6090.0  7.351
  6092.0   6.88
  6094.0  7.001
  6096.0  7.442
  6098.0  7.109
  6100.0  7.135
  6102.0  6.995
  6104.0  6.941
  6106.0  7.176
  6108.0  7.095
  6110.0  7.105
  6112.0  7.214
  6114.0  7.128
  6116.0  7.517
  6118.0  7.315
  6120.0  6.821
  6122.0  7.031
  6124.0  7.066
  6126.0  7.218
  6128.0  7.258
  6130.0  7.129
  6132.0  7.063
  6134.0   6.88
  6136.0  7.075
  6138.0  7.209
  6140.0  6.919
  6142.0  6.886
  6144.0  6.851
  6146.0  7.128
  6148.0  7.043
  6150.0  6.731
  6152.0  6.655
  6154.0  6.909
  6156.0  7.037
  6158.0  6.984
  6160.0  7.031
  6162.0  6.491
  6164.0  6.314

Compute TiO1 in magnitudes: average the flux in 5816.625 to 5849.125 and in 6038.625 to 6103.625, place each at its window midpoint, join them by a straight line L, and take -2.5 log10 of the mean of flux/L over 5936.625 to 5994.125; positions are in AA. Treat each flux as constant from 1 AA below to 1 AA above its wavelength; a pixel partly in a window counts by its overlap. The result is 0.040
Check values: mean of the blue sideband 7.47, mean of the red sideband 7.26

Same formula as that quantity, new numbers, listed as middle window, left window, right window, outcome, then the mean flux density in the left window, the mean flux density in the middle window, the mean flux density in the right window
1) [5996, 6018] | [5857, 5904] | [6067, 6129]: 0.01 mag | 6.73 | 6.94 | 7.19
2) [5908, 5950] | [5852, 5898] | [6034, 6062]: -0.02 mag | 6.78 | 7.08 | 7.26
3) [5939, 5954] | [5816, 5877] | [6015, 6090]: 0.03 mag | 7.37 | 7.05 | 7.16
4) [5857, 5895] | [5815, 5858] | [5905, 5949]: 0.06 mag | 7.39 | 6.85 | 7.08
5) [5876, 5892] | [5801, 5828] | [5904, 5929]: 0.12 mag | 7.36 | 6.43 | 7.08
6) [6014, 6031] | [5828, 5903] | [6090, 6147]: 0.05 mag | 6.95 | 6.7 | 7.1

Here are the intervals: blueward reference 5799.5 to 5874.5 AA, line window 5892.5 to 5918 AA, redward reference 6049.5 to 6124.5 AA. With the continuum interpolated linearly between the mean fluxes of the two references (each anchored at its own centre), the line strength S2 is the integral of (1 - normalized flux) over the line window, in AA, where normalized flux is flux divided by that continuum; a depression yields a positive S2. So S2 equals 2.3 AA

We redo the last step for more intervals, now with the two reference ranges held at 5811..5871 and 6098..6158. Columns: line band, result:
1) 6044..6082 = -1.3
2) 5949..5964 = 0.4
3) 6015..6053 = 0.7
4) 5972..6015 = 1.0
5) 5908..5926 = 0.4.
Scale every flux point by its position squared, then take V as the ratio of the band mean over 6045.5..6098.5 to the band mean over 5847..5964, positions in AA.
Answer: 1.1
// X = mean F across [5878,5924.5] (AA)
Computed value 6.63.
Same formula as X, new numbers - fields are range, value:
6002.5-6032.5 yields 6.85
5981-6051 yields 7.02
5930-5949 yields 7.08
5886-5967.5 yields 6.83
